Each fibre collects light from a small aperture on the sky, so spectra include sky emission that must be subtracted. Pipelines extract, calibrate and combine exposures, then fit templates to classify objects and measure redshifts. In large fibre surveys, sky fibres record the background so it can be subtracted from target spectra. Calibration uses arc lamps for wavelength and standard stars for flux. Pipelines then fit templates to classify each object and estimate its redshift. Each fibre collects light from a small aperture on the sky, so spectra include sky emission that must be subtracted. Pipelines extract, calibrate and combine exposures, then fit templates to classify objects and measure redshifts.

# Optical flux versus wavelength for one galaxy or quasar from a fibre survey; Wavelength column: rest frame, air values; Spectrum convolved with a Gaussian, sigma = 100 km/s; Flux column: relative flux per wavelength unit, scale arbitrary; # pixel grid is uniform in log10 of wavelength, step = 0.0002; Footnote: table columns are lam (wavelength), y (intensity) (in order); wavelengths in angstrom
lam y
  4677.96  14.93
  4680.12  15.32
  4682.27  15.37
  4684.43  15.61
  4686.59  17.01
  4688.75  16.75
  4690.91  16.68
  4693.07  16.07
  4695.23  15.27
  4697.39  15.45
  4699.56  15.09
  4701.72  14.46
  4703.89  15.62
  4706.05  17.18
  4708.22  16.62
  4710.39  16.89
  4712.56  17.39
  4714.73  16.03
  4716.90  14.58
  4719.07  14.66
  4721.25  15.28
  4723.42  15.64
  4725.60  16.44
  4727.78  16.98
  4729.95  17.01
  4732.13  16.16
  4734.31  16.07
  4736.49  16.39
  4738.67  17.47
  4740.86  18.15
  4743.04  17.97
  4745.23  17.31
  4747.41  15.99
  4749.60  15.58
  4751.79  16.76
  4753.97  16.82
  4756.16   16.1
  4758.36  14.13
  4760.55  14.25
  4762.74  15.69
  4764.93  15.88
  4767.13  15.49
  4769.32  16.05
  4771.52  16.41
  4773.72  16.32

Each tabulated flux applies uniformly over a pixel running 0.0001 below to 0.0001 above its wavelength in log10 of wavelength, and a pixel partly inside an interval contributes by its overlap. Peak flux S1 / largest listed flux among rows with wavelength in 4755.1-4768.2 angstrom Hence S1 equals 16.1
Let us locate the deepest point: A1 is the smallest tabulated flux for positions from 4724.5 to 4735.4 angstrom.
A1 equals 16.07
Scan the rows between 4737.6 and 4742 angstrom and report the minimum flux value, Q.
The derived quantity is 17.47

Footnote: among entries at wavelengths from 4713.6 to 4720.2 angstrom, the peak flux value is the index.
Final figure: 16.03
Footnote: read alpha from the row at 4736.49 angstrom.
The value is 16.39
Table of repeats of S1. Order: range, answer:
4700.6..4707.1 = 17.18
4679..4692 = 17.01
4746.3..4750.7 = 15.99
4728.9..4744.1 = 18.15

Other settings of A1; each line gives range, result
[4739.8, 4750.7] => 15.58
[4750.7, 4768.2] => 14.13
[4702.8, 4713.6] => 15.62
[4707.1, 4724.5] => 14.58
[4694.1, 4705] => 14.46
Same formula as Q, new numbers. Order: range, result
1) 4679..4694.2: 15.32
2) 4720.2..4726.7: 15.28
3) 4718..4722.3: 14.66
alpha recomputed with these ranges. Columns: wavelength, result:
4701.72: 14.46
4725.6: 16.44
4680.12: 15.32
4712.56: 17.39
